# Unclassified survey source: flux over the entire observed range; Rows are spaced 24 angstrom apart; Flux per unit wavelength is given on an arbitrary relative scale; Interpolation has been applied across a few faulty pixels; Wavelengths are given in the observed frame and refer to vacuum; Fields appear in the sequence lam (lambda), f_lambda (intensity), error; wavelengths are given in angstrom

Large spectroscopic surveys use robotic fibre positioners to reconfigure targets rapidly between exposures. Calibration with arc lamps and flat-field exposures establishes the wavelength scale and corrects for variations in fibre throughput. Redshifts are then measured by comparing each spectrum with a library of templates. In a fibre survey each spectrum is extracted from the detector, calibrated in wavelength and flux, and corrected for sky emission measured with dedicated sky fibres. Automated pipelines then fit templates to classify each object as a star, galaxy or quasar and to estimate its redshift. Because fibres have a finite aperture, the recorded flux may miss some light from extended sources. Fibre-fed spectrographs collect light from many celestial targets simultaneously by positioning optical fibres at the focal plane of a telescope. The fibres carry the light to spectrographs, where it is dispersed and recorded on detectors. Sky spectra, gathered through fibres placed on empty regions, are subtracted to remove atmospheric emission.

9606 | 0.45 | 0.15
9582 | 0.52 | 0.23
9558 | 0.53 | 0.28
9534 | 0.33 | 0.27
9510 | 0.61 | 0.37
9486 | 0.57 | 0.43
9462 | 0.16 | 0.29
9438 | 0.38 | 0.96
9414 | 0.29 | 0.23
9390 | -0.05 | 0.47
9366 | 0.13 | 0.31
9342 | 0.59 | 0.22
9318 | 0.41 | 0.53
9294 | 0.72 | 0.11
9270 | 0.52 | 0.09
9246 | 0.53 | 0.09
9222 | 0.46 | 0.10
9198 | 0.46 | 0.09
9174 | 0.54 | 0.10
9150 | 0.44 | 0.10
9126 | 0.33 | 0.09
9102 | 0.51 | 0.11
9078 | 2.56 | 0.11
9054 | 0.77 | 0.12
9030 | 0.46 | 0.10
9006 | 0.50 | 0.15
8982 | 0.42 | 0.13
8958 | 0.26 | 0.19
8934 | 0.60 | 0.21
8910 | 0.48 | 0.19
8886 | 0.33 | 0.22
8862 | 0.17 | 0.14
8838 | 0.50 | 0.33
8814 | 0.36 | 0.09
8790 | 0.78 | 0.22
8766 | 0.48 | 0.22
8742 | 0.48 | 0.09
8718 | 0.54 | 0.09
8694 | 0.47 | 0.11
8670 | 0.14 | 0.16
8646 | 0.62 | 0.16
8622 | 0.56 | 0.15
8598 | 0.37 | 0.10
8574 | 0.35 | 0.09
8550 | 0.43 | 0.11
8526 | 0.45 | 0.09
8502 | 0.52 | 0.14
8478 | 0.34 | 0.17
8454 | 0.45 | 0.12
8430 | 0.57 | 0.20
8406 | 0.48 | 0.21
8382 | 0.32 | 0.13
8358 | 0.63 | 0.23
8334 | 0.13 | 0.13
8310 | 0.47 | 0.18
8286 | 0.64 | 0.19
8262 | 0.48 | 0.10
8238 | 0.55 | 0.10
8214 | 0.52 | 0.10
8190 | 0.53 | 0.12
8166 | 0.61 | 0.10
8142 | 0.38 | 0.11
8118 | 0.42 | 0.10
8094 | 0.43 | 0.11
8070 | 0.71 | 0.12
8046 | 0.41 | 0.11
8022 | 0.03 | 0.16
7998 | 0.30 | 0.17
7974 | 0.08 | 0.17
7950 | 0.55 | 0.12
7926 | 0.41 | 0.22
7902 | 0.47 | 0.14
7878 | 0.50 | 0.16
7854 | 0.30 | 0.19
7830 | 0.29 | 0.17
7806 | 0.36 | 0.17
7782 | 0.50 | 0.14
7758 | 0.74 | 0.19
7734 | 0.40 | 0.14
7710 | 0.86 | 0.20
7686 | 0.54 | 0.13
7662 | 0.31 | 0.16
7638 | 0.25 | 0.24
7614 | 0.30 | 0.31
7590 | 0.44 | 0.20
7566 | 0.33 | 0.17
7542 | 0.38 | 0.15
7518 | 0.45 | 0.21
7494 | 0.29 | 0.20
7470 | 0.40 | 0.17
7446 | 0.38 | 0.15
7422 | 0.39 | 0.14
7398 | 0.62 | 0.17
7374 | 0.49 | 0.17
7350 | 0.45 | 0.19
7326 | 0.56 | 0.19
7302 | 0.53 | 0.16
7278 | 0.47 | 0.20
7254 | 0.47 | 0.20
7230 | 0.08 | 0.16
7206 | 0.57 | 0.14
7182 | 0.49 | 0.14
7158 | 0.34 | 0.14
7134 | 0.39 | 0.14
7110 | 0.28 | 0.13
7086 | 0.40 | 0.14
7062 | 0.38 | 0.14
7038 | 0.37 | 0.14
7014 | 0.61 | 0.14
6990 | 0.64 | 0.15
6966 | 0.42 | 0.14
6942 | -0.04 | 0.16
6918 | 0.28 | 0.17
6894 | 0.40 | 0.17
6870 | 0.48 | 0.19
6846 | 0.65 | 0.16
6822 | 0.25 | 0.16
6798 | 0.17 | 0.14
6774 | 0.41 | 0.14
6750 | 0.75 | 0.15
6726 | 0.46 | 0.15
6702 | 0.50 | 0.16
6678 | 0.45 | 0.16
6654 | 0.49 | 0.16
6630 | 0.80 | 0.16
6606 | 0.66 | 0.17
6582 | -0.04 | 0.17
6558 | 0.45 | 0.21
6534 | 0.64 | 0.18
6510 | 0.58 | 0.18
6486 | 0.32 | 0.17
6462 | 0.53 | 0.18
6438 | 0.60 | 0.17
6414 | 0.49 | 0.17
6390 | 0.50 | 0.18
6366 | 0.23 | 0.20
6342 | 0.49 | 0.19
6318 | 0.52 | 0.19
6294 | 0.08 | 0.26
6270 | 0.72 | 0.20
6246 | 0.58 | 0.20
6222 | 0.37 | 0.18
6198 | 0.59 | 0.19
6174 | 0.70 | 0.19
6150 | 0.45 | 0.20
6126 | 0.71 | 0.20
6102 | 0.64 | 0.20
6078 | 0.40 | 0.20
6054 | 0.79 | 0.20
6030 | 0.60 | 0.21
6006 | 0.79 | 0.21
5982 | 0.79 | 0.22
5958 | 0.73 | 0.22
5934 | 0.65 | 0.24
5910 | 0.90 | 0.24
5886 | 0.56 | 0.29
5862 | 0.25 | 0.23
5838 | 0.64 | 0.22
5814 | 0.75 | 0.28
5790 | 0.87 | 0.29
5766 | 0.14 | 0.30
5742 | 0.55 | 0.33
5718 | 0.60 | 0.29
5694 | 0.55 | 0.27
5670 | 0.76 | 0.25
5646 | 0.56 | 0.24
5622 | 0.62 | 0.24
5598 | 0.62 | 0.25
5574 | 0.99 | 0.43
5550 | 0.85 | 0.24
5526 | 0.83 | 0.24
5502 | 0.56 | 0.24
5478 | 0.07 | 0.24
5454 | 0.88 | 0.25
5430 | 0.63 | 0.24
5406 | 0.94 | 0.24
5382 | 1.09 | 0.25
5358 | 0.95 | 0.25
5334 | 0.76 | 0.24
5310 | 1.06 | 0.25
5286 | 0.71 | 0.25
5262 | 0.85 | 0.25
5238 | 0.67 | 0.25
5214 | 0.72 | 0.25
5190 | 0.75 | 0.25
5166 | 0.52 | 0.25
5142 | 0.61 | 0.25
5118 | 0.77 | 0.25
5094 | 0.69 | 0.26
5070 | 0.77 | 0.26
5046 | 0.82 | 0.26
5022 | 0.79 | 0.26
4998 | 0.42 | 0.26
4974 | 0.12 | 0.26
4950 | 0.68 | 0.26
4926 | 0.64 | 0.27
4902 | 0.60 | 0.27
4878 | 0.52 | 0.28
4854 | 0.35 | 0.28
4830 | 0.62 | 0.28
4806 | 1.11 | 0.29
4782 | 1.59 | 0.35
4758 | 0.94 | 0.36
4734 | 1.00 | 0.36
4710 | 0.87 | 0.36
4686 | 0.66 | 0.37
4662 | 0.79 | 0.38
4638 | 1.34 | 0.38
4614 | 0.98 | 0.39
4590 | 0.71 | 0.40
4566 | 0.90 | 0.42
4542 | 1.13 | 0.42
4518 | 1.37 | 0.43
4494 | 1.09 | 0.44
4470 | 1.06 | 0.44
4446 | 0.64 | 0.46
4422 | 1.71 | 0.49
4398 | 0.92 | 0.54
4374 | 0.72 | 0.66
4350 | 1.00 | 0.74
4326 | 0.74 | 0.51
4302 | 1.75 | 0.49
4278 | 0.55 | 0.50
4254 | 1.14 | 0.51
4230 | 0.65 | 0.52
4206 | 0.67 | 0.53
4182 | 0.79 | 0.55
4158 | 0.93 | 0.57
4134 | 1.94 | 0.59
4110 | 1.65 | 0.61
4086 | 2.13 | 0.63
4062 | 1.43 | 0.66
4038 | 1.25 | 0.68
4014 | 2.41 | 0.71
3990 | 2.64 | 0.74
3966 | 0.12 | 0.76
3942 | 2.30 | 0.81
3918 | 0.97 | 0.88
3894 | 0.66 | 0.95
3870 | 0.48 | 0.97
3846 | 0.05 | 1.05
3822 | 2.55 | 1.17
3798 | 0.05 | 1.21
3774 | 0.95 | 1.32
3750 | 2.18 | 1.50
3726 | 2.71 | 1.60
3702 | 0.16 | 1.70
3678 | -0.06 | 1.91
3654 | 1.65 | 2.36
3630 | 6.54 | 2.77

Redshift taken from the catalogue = 1.433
